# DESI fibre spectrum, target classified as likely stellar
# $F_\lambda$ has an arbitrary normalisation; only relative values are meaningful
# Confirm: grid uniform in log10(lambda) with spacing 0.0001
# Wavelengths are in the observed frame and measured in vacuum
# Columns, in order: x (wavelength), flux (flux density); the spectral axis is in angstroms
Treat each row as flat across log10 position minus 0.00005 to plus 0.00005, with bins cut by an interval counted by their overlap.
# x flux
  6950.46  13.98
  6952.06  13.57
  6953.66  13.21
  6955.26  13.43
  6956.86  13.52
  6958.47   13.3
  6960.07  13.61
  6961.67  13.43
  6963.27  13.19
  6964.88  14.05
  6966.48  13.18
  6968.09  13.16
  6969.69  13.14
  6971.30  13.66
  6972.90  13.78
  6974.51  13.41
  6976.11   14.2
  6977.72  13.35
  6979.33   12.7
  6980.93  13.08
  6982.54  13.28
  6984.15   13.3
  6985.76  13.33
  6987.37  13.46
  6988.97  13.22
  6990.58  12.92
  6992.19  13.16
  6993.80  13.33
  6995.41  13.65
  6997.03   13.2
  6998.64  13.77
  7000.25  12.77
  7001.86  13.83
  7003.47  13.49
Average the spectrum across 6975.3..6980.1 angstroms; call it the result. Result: 13.4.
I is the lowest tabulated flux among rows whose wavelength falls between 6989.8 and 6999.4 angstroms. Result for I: 12.92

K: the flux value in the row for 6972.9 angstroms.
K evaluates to 13.78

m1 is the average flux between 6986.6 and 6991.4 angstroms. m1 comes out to 13.2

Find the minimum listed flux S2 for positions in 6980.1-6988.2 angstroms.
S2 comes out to 13.08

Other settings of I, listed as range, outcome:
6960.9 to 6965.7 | 13.19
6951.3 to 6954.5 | 13.21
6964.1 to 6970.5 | 13.14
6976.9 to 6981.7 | 12.7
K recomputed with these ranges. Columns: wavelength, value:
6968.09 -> 13.16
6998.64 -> 13.77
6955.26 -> 13.43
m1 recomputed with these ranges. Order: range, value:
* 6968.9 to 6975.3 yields 13.5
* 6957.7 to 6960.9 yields 13.5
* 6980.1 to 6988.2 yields 13.3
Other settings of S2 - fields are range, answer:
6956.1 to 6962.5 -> 13.3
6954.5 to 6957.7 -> 13.43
